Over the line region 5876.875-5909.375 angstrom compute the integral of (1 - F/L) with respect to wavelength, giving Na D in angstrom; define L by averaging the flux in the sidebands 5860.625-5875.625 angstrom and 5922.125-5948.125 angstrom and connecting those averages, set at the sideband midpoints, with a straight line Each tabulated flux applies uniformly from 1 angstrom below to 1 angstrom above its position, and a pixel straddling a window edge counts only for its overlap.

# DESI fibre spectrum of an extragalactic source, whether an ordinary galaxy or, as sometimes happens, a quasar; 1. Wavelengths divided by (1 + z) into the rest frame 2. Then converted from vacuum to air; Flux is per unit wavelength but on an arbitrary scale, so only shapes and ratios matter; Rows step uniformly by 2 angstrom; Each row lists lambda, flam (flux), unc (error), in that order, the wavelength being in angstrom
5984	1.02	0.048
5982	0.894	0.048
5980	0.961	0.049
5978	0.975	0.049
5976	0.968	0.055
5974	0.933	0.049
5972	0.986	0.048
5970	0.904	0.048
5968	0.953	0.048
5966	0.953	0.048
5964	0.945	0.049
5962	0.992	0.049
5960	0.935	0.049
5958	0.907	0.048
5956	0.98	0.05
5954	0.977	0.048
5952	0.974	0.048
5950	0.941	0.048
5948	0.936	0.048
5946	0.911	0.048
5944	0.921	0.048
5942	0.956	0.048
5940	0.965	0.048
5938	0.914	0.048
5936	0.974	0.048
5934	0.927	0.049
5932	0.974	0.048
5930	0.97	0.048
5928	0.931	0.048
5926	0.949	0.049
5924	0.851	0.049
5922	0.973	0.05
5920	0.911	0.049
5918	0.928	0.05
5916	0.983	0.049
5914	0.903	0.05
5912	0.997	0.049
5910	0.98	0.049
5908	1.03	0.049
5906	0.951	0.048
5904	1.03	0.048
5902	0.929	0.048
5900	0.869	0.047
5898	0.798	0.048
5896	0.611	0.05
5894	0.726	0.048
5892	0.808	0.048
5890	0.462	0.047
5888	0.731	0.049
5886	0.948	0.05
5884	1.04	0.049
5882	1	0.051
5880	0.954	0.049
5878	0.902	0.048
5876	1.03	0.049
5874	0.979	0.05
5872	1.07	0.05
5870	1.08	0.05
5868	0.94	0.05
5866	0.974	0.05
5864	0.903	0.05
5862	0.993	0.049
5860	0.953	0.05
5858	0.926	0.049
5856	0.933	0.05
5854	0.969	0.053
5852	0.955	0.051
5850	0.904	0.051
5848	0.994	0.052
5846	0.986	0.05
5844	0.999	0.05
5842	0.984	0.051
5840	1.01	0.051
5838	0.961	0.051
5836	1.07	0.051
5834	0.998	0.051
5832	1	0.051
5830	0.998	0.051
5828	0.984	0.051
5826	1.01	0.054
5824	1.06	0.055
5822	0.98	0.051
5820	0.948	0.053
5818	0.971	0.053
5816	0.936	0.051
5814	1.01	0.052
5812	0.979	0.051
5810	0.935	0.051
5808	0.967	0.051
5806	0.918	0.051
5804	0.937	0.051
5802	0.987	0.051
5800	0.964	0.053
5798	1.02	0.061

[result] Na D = 3.61 angstrom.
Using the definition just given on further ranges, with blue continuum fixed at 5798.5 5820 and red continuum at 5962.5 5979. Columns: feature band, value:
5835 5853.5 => -0.5 angstrom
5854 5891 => 0.9 angstrom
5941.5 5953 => 0.2 angstrom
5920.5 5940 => 0.3 angstrom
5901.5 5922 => -0.2 angstrom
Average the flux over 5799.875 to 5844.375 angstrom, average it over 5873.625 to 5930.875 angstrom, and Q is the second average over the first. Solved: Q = 0.92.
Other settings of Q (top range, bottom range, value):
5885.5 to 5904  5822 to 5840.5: 0.77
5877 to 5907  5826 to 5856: 0.86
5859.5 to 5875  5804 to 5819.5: 1.03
